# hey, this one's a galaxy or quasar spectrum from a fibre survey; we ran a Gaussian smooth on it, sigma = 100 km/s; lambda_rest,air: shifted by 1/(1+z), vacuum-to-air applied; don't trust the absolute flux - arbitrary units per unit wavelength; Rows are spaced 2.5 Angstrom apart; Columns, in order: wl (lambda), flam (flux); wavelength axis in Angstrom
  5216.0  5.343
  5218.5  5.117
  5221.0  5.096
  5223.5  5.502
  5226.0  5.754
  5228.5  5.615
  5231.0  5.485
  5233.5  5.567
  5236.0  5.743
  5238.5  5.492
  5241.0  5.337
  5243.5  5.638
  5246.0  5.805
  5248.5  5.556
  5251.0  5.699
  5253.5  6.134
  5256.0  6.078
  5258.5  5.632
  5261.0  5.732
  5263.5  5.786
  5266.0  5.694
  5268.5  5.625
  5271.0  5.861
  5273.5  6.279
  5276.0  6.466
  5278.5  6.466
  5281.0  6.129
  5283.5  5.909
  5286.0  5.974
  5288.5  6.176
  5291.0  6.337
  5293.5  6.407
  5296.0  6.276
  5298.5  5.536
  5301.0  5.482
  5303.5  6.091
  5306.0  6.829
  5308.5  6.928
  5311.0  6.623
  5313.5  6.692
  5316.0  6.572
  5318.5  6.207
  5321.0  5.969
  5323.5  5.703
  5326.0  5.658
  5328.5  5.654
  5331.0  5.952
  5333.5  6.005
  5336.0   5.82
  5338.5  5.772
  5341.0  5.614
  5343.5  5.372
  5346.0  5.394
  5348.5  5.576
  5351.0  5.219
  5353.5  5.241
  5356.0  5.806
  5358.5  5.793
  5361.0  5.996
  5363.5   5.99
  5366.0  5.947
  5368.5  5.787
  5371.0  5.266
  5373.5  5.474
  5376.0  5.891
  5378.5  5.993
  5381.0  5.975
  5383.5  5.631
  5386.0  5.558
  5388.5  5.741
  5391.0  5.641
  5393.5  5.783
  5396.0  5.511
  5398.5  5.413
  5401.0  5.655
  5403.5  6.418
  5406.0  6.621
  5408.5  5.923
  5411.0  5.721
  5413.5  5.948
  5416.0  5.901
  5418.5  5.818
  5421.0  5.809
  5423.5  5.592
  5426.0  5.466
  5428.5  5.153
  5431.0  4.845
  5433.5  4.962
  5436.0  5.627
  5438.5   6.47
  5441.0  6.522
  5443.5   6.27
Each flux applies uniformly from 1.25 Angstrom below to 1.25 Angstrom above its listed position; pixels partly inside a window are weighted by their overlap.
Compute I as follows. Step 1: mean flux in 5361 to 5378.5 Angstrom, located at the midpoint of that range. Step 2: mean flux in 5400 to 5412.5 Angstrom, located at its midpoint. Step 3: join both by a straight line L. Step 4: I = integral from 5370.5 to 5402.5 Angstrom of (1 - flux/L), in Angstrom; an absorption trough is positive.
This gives 1.3 Angstrom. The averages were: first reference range 5.76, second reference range 6.07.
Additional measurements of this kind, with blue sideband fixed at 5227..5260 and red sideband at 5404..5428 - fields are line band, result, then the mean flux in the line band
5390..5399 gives 0.37 Angstrom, 5.6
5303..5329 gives -2.42 Angstrom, 6.29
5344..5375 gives 0.97 Angstrom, 5.62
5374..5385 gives -0.03 Angstrom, 5.84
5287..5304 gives -0.91 Angstrom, 6.04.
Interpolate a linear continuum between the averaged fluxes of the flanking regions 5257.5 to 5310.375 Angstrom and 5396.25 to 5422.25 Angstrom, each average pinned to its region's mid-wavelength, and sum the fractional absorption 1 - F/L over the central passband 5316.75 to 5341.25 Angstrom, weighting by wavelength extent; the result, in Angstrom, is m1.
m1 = 0.7 Angstrom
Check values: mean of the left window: 6.09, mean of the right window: 5.91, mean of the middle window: 5.86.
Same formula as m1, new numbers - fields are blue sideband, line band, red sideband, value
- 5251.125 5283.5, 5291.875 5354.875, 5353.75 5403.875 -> -0.9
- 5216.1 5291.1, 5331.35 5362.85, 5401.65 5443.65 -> 0.8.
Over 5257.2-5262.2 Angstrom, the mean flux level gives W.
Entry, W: 5.69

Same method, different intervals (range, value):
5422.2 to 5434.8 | 5.21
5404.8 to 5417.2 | 6.02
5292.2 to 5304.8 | 5.96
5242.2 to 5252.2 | 5.67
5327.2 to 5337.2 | 5.86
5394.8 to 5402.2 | 5.53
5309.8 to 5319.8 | 6.52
